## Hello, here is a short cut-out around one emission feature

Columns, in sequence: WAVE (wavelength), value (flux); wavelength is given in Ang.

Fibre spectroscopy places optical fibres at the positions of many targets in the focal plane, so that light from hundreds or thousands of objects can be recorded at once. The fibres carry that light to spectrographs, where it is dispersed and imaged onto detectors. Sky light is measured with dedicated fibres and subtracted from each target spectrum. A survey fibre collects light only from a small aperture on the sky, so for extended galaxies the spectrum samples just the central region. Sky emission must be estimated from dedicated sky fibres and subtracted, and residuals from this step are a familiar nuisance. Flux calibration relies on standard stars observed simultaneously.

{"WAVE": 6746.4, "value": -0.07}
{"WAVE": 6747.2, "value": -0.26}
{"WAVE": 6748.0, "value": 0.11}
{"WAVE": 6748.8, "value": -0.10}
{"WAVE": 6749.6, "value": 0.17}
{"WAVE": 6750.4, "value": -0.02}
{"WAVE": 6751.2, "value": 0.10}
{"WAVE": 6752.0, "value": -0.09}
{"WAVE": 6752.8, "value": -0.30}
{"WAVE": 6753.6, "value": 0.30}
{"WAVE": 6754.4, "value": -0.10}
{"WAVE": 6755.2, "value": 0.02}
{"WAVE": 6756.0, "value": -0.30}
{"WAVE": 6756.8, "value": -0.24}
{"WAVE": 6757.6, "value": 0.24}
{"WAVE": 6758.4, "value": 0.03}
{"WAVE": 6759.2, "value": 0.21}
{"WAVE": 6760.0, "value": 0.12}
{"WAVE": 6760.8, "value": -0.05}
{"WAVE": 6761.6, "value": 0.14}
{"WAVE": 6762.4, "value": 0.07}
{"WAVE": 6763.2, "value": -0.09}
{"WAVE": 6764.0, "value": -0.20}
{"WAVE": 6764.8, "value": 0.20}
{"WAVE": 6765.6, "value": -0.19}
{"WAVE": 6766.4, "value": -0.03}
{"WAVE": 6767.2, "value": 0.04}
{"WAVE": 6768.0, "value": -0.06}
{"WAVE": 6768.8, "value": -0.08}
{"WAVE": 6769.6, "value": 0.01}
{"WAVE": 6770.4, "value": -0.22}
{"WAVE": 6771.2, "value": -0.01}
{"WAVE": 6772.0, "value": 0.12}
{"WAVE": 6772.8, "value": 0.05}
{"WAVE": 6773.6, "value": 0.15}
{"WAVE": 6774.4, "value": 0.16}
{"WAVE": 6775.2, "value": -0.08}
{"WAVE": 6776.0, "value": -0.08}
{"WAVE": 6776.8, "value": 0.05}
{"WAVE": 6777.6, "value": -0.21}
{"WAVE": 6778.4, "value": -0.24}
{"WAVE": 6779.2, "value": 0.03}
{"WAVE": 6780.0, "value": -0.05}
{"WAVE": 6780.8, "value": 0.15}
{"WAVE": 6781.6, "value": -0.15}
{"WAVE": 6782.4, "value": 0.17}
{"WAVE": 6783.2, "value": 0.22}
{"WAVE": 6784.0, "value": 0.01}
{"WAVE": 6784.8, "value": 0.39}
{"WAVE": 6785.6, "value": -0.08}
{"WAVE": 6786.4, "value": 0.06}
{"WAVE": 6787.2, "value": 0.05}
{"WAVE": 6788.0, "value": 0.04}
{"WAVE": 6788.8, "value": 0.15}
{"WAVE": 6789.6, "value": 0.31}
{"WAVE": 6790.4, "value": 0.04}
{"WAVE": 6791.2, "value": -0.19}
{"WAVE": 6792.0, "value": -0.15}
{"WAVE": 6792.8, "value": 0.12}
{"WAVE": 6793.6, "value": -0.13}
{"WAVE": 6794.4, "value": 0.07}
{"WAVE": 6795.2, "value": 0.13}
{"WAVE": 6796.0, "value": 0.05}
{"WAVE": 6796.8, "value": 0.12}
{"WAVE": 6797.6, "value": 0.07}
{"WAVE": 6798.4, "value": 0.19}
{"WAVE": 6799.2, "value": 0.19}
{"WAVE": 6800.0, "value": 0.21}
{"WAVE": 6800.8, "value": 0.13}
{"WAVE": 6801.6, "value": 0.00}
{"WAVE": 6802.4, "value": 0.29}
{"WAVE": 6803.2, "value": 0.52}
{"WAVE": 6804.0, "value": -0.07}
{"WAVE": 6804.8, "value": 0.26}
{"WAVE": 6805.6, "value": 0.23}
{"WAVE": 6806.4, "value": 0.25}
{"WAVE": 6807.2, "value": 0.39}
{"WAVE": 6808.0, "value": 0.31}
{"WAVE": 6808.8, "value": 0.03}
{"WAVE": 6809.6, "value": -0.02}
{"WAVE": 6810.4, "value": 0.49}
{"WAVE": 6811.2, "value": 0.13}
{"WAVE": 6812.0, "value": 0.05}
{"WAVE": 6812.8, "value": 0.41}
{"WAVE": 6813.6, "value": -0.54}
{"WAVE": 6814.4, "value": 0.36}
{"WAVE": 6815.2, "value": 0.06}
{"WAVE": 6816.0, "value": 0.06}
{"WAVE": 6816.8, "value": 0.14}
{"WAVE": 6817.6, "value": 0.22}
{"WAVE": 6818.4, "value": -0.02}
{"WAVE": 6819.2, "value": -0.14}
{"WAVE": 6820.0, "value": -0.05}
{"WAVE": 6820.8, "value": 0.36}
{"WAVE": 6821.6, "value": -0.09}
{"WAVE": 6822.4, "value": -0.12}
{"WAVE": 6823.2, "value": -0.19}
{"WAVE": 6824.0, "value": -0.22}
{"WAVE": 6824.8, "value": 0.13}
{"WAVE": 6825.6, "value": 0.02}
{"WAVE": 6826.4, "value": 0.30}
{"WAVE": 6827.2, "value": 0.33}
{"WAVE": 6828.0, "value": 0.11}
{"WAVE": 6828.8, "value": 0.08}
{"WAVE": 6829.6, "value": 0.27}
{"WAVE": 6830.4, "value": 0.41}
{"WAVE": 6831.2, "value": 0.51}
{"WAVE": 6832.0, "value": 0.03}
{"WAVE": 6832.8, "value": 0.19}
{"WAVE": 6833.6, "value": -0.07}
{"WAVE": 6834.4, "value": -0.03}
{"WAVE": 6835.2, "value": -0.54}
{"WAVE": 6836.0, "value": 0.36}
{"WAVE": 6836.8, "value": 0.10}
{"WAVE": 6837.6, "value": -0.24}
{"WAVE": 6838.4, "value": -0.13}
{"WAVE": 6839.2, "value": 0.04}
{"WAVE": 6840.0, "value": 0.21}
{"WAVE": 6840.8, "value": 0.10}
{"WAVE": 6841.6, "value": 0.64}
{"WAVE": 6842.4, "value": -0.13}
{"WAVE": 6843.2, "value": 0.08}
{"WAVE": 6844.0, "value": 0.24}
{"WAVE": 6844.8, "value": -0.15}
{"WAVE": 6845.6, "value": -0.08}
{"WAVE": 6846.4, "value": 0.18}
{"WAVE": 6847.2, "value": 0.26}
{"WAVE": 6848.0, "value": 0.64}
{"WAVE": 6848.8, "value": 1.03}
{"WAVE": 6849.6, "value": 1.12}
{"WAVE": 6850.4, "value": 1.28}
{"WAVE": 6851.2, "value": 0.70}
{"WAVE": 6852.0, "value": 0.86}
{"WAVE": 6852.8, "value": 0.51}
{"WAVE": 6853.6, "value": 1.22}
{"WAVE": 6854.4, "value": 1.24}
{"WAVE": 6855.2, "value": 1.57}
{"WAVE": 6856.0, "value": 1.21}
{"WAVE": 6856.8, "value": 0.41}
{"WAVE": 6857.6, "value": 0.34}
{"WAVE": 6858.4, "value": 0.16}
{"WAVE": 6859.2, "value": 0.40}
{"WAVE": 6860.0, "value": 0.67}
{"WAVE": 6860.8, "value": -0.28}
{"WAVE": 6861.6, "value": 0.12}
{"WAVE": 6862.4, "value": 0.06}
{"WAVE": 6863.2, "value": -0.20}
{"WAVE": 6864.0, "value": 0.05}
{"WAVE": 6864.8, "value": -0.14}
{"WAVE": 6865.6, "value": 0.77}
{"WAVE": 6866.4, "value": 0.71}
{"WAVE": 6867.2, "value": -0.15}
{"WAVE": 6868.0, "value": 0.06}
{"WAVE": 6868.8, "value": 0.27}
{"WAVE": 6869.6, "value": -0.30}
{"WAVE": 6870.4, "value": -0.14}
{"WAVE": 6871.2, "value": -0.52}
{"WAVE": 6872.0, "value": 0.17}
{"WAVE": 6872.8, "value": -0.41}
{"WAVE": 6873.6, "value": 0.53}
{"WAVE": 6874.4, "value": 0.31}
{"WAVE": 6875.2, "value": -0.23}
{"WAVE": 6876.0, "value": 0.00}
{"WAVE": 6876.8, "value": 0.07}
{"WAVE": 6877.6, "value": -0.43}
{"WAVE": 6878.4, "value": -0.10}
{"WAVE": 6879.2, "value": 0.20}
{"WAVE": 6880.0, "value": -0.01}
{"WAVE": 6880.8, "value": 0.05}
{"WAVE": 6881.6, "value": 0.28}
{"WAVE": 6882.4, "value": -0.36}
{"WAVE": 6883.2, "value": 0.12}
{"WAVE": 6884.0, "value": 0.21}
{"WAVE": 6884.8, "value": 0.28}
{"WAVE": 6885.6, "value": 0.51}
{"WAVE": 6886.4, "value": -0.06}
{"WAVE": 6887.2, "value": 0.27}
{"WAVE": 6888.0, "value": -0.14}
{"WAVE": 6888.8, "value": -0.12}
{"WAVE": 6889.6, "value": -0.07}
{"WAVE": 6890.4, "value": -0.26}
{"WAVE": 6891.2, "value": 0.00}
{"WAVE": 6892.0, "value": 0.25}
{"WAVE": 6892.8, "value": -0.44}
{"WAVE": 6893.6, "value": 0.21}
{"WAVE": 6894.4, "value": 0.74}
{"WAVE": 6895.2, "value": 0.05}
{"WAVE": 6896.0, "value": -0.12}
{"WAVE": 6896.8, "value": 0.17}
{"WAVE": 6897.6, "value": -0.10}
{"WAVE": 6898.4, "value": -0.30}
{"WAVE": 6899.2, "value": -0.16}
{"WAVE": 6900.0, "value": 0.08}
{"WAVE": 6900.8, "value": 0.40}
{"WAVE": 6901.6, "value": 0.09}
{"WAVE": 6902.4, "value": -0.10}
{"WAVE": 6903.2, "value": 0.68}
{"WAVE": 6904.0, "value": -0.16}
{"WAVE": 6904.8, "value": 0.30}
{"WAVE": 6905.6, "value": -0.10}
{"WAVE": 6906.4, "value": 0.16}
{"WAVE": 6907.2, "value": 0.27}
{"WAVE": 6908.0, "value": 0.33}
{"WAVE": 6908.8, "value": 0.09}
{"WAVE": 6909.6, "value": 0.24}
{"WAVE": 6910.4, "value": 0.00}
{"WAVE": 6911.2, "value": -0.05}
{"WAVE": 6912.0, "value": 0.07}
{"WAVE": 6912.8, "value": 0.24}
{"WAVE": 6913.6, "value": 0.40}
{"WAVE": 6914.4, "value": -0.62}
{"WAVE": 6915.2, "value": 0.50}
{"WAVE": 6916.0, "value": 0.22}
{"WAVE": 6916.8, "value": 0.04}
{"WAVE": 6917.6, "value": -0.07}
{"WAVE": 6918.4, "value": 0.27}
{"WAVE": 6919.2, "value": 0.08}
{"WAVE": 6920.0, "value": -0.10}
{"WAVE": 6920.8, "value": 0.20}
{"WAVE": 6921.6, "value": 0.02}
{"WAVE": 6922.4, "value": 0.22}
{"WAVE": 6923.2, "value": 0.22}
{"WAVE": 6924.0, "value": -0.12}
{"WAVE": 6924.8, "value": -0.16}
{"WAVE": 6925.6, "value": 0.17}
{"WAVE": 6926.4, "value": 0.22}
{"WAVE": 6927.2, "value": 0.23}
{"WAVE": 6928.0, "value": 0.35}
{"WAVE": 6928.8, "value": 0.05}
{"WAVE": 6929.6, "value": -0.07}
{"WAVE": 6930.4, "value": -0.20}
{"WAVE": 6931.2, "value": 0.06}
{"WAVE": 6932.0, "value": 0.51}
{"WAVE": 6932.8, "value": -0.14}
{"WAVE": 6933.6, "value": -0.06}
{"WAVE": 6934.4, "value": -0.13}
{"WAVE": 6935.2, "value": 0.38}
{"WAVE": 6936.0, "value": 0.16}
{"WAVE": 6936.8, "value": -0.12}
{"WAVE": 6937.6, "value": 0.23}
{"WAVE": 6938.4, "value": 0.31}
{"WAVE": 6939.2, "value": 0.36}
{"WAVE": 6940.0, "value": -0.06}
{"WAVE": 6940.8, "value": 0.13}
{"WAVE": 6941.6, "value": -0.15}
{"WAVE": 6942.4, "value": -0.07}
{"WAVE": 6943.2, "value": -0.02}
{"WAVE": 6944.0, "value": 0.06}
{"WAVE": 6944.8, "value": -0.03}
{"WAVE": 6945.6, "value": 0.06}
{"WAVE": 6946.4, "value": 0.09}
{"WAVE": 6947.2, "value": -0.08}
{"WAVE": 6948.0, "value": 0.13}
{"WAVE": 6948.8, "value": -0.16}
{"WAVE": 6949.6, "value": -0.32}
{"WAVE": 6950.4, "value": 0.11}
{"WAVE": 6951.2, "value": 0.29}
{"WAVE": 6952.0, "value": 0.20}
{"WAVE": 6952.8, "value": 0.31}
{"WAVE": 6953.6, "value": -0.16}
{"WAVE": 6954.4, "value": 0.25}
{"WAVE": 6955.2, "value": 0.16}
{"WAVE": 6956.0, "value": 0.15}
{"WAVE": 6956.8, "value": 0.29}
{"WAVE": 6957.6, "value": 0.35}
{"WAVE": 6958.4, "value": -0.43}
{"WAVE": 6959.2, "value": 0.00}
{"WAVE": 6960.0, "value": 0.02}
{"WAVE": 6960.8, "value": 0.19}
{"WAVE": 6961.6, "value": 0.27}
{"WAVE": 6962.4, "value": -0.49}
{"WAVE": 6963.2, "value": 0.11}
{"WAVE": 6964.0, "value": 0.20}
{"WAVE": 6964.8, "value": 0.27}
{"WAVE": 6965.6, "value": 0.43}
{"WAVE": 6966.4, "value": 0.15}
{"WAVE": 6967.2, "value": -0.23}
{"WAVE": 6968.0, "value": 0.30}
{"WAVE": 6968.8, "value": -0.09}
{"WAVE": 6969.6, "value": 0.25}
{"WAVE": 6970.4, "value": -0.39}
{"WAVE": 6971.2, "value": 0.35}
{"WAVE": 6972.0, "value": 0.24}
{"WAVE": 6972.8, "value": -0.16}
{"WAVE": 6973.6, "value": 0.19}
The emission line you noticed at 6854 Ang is [O II]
